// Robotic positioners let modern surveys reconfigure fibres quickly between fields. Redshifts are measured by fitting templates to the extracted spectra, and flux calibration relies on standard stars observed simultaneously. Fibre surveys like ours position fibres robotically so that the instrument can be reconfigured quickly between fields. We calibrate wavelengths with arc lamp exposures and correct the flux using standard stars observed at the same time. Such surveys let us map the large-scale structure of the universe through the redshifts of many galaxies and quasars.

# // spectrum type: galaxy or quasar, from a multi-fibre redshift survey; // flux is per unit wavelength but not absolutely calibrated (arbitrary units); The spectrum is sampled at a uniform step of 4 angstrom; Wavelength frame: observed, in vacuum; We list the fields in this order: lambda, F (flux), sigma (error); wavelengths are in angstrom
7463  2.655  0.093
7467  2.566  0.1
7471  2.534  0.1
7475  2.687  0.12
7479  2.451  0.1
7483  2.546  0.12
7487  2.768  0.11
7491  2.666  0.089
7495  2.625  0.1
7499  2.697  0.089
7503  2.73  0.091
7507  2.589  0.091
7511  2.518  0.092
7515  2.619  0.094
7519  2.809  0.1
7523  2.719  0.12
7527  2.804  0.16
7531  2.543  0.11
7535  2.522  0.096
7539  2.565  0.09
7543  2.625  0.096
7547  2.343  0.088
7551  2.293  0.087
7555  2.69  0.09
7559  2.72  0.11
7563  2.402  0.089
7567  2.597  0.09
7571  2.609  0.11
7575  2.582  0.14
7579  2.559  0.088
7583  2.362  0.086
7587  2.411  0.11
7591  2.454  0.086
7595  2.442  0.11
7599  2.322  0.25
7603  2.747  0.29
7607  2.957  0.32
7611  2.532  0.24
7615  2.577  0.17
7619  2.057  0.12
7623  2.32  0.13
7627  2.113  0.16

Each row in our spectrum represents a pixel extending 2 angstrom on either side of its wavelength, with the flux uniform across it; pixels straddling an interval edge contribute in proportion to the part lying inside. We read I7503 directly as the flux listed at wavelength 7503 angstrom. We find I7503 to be 2.73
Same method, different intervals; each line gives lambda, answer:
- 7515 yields 2.619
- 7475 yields 2.687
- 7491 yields 2.666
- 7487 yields 2.768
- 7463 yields 2.655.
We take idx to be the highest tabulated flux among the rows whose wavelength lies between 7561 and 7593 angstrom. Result 2.609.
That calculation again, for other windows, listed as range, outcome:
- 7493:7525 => 2.809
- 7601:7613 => 2.957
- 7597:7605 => 2.747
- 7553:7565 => 2.72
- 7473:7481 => 2.687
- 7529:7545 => 2.625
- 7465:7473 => 2.566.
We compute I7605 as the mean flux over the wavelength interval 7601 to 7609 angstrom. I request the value 2.85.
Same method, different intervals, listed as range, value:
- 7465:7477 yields 2.6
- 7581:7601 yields 2.4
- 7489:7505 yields 2.68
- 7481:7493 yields 2.66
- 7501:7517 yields 2.61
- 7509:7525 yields 2.67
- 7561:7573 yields 2.54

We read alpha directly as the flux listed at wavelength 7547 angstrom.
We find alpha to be 2.343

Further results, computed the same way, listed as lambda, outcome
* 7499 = 2.697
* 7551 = 2.293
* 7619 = 2.057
